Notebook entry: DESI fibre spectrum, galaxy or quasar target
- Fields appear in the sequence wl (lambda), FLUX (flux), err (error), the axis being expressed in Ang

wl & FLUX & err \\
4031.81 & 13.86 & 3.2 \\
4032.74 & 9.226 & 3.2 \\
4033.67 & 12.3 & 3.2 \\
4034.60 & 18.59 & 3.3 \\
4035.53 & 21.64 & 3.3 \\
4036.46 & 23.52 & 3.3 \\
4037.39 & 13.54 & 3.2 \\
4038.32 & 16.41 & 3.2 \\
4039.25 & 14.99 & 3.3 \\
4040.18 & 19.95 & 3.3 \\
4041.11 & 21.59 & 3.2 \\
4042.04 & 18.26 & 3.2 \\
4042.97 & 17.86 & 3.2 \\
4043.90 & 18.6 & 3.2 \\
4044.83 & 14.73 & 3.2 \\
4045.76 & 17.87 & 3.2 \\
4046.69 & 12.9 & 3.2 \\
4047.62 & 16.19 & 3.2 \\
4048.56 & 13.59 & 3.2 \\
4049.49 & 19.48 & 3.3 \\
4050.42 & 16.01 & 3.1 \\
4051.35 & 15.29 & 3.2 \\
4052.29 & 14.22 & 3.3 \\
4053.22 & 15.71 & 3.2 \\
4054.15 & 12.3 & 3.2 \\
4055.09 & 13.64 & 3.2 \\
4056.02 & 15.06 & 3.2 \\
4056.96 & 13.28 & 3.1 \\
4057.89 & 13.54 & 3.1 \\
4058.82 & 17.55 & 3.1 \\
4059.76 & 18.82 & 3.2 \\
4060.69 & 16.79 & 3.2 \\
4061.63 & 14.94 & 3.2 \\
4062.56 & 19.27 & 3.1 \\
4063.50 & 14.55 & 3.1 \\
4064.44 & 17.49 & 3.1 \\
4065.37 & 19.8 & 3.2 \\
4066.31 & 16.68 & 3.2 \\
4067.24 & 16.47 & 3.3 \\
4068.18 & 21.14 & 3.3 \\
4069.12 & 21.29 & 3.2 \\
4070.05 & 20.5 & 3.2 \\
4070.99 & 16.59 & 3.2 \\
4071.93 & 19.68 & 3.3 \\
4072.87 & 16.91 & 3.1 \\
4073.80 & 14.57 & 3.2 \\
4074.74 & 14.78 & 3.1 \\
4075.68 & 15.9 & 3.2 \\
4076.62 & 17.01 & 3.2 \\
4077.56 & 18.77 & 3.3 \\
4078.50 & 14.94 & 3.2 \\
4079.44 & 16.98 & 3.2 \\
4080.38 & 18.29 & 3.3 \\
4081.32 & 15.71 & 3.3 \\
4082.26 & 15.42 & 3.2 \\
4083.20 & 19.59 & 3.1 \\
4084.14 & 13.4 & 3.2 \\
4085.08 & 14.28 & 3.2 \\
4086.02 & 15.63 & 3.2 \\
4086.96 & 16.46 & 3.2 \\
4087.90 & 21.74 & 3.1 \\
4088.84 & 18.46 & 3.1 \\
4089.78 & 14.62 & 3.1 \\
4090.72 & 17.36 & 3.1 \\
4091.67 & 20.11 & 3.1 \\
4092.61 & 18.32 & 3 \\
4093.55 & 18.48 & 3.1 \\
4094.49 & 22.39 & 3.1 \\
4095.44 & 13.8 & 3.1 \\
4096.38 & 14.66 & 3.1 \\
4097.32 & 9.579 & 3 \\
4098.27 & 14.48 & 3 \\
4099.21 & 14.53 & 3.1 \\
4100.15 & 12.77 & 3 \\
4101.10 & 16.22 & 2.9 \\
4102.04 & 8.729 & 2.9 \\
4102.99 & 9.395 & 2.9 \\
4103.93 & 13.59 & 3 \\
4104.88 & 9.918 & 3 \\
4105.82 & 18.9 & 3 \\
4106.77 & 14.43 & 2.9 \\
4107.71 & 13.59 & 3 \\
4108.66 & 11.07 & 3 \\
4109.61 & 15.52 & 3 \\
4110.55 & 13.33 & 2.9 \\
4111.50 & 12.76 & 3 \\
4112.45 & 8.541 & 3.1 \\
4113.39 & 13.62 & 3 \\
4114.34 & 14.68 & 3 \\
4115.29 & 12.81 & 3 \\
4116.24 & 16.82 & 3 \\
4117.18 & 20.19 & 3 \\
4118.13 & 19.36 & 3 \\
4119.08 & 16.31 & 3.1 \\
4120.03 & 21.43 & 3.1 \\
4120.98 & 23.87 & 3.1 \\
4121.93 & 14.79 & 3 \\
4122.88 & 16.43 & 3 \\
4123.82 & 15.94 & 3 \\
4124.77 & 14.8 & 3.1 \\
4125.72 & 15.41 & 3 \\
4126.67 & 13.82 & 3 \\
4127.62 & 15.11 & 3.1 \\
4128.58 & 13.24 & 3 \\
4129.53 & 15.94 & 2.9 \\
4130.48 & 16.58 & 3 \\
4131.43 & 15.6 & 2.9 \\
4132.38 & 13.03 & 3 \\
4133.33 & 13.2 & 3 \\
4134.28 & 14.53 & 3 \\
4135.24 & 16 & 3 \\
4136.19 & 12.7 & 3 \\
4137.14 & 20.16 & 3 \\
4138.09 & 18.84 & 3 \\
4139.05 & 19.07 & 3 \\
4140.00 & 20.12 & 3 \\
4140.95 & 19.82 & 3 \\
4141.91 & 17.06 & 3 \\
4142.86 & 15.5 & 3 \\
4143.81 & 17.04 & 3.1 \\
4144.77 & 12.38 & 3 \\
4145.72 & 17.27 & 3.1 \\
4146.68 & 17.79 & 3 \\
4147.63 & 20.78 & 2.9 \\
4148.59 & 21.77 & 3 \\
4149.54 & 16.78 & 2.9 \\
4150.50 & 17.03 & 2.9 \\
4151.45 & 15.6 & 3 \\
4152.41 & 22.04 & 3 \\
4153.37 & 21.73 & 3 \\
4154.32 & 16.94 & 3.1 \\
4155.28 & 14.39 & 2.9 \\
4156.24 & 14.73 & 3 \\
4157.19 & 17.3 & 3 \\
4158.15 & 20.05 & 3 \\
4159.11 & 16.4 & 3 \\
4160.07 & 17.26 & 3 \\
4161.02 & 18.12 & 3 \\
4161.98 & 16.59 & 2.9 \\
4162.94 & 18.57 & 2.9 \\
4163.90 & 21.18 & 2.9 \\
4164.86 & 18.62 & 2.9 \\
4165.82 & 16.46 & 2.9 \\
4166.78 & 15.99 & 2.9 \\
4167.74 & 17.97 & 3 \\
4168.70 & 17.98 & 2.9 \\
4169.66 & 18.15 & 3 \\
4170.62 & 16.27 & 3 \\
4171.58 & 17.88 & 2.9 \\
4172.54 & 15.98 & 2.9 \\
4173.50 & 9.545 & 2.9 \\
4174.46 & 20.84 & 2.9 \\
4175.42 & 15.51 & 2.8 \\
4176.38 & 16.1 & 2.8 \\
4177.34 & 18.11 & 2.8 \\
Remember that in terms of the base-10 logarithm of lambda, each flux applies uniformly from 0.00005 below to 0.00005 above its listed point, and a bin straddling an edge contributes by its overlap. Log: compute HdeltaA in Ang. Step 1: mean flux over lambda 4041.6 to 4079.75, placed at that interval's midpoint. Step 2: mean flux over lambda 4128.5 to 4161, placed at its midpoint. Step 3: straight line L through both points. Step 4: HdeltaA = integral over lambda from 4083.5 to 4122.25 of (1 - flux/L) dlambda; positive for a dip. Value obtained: 3.3 Ang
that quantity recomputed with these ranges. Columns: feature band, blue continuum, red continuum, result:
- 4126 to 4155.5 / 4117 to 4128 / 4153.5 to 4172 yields 0.9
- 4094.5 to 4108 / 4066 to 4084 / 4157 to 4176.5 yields 3.0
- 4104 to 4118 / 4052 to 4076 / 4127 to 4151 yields 2.1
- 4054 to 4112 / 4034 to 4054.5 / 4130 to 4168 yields 3.9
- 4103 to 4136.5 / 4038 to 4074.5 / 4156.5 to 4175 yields 4.1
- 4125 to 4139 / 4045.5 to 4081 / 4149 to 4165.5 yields 1.7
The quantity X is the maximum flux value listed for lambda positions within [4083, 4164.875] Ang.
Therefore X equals 23.87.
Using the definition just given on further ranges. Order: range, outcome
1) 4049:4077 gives 21.29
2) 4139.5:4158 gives 22.04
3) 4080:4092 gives 21.74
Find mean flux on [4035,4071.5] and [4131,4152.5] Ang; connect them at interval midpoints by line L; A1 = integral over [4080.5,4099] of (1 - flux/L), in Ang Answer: 0.5 Ang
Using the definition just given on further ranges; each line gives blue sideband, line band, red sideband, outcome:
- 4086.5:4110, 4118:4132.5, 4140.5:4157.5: 0.0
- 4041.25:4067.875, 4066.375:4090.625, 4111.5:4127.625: -1.5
